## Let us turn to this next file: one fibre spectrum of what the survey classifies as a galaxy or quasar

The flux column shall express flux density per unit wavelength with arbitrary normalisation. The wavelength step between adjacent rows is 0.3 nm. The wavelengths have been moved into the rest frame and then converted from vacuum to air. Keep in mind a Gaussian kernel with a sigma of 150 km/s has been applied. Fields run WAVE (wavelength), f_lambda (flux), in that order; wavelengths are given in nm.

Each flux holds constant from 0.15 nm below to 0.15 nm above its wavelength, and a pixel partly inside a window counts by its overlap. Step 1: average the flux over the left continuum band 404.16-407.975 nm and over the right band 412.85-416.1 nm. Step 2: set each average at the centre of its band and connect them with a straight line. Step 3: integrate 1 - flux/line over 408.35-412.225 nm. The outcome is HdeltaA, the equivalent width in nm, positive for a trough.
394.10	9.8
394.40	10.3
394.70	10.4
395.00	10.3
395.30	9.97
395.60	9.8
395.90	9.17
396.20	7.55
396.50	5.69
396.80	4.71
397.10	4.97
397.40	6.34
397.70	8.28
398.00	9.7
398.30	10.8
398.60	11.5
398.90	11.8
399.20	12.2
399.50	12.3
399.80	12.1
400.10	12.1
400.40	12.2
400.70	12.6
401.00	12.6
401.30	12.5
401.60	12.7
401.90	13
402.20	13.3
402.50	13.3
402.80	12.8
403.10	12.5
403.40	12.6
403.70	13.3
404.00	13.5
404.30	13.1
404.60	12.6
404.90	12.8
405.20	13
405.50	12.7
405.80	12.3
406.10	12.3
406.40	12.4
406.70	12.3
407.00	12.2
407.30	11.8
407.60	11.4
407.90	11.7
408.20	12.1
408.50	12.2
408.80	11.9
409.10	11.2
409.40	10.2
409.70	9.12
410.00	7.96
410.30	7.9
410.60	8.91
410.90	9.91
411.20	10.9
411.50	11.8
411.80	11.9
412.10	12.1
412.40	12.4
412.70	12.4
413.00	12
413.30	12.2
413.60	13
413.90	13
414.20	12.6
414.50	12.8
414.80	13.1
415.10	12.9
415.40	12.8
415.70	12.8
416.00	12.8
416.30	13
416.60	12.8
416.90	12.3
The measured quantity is 0.65 nm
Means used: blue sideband 12.4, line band 10.5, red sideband 12.7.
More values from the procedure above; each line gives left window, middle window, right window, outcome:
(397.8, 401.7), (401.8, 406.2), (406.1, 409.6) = -0.40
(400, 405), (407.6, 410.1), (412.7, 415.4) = 0.36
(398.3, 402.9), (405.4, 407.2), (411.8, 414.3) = 0.01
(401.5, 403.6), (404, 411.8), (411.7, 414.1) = 0.74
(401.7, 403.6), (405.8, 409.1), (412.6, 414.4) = 0.19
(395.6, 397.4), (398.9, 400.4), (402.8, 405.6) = -0.48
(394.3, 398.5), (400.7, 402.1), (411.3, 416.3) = -0.45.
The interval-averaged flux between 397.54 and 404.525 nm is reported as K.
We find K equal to 12.2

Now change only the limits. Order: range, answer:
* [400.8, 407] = 12.8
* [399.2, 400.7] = 12.2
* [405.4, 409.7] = 11.8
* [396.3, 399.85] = 9.09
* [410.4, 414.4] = 11.7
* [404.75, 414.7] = 11.6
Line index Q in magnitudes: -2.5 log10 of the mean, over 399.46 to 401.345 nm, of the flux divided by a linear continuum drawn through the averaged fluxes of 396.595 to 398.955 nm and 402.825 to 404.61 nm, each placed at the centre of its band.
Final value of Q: -0.190 mag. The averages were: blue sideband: 8.31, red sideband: 13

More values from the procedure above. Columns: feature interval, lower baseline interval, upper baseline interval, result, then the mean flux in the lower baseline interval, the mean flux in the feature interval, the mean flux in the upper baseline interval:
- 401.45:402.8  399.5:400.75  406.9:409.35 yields -0.08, 12.2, 13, 11.7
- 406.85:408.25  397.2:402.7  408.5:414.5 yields -0.05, 11.6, 11.8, 11.2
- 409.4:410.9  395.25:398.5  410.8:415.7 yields 0.29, 7.9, 8.79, 12.3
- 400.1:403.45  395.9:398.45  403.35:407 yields -0.22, 7.37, 12.7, 12.7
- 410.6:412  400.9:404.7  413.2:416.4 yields 0.18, 12.9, 10.9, 12.8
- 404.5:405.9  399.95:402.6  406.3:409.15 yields -0.04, 12.7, 12.7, 11.9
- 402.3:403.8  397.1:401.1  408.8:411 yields -0.24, 10.9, 12.9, 9.48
